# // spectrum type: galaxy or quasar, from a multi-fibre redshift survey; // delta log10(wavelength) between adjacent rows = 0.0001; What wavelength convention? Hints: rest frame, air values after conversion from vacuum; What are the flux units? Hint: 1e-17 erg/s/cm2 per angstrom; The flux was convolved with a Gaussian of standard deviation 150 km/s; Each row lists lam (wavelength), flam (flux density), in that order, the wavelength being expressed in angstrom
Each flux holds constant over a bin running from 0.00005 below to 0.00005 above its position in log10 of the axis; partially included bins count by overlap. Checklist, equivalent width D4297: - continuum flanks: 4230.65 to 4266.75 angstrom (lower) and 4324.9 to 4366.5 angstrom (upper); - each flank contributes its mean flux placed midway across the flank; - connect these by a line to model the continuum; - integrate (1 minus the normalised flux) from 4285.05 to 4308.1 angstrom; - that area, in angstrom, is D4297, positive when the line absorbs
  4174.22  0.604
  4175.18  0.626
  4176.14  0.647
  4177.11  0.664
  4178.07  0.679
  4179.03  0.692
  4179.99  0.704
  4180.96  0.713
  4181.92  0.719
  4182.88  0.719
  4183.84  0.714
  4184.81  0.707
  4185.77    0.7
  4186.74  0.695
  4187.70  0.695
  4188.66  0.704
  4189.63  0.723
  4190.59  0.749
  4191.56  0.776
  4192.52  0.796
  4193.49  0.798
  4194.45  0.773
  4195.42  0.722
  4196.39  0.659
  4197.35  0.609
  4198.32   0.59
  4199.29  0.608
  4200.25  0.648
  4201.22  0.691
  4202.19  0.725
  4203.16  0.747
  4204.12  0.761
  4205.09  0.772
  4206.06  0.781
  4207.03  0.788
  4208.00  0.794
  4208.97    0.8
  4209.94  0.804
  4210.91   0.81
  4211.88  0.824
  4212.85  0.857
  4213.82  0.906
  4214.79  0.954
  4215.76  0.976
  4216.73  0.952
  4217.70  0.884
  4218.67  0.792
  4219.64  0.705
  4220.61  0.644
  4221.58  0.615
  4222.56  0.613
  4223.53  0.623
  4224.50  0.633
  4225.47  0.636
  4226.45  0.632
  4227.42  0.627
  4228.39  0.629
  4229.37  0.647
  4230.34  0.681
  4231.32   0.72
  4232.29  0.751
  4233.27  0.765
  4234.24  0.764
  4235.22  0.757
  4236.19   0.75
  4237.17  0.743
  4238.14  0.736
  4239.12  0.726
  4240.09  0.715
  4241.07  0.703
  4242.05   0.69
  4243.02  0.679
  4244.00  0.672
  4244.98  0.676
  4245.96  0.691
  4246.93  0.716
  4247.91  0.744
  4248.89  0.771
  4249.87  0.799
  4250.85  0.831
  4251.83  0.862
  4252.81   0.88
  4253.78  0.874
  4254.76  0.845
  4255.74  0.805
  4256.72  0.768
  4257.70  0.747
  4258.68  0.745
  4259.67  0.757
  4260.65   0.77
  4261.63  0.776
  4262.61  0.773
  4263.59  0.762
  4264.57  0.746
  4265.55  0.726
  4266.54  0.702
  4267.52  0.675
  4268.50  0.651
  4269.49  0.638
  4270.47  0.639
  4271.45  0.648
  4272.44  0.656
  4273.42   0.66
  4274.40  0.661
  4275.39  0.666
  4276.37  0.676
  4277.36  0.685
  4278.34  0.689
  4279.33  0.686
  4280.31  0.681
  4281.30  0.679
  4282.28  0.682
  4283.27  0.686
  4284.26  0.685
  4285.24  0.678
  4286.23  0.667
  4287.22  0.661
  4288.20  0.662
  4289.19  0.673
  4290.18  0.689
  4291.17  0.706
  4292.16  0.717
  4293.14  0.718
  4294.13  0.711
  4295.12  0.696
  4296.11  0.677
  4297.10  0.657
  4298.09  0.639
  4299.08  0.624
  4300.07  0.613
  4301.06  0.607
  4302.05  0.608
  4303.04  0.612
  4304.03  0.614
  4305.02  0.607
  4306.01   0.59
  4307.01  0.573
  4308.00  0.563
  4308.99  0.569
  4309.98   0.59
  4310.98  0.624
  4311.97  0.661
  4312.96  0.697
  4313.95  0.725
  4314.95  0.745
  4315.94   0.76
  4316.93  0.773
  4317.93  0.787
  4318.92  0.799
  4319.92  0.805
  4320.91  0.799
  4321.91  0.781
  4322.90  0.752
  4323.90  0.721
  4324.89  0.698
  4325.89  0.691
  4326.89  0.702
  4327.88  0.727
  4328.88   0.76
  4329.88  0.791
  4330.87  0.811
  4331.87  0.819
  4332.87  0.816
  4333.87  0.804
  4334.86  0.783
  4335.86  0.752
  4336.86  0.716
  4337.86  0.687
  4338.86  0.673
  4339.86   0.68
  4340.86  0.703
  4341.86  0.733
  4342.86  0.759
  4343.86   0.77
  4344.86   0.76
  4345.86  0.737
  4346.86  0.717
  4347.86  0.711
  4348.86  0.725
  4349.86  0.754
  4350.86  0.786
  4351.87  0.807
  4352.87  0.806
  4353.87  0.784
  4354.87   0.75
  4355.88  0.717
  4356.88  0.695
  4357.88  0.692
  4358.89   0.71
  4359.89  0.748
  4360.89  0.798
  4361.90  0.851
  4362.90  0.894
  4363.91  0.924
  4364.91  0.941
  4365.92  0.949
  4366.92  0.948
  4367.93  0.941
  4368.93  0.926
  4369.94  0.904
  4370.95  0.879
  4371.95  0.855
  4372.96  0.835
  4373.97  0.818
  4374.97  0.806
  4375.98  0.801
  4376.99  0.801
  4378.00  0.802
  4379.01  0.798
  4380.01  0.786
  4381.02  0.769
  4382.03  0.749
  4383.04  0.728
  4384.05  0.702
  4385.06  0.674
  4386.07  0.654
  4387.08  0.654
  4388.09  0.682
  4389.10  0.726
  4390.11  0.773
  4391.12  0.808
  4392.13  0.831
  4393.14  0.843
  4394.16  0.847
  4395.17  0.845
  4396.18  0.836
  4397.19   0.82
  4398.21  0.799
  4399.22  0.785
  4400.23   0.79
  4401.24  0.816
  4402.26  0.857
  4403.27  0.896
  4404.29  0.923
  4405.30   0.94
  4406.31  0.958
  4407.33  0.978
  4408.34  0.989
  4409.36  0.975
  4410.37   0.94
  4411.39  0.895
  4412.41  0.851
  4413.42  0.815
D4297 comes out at 3.4 angstrom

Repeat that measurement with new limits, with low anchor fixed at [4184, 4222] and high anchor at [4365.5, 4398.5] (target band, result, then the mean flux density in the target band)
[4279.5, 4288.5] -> 1.2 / 0.677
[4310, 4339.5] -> 1.7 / 0.744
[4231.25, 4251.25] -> 0.9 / 0.733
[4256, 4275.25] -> 1.6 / 0.711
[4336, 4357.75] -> 1.6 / 0.736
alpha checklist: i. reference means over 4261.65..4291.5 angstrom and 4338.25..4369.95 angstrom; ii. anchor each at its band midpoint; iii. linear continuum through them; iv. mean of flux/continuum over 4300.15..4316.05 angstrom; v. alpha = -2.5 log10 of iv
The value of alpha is 0.15 mag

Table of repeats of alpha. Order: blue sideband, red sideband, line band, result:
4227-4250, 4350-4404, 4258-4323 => 0.09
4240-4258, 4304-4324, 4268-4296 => 0.08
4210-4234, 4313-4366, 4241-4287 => 0.05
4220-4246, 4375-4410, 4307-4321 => 0.08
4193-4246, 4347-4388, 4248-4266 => -0.06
